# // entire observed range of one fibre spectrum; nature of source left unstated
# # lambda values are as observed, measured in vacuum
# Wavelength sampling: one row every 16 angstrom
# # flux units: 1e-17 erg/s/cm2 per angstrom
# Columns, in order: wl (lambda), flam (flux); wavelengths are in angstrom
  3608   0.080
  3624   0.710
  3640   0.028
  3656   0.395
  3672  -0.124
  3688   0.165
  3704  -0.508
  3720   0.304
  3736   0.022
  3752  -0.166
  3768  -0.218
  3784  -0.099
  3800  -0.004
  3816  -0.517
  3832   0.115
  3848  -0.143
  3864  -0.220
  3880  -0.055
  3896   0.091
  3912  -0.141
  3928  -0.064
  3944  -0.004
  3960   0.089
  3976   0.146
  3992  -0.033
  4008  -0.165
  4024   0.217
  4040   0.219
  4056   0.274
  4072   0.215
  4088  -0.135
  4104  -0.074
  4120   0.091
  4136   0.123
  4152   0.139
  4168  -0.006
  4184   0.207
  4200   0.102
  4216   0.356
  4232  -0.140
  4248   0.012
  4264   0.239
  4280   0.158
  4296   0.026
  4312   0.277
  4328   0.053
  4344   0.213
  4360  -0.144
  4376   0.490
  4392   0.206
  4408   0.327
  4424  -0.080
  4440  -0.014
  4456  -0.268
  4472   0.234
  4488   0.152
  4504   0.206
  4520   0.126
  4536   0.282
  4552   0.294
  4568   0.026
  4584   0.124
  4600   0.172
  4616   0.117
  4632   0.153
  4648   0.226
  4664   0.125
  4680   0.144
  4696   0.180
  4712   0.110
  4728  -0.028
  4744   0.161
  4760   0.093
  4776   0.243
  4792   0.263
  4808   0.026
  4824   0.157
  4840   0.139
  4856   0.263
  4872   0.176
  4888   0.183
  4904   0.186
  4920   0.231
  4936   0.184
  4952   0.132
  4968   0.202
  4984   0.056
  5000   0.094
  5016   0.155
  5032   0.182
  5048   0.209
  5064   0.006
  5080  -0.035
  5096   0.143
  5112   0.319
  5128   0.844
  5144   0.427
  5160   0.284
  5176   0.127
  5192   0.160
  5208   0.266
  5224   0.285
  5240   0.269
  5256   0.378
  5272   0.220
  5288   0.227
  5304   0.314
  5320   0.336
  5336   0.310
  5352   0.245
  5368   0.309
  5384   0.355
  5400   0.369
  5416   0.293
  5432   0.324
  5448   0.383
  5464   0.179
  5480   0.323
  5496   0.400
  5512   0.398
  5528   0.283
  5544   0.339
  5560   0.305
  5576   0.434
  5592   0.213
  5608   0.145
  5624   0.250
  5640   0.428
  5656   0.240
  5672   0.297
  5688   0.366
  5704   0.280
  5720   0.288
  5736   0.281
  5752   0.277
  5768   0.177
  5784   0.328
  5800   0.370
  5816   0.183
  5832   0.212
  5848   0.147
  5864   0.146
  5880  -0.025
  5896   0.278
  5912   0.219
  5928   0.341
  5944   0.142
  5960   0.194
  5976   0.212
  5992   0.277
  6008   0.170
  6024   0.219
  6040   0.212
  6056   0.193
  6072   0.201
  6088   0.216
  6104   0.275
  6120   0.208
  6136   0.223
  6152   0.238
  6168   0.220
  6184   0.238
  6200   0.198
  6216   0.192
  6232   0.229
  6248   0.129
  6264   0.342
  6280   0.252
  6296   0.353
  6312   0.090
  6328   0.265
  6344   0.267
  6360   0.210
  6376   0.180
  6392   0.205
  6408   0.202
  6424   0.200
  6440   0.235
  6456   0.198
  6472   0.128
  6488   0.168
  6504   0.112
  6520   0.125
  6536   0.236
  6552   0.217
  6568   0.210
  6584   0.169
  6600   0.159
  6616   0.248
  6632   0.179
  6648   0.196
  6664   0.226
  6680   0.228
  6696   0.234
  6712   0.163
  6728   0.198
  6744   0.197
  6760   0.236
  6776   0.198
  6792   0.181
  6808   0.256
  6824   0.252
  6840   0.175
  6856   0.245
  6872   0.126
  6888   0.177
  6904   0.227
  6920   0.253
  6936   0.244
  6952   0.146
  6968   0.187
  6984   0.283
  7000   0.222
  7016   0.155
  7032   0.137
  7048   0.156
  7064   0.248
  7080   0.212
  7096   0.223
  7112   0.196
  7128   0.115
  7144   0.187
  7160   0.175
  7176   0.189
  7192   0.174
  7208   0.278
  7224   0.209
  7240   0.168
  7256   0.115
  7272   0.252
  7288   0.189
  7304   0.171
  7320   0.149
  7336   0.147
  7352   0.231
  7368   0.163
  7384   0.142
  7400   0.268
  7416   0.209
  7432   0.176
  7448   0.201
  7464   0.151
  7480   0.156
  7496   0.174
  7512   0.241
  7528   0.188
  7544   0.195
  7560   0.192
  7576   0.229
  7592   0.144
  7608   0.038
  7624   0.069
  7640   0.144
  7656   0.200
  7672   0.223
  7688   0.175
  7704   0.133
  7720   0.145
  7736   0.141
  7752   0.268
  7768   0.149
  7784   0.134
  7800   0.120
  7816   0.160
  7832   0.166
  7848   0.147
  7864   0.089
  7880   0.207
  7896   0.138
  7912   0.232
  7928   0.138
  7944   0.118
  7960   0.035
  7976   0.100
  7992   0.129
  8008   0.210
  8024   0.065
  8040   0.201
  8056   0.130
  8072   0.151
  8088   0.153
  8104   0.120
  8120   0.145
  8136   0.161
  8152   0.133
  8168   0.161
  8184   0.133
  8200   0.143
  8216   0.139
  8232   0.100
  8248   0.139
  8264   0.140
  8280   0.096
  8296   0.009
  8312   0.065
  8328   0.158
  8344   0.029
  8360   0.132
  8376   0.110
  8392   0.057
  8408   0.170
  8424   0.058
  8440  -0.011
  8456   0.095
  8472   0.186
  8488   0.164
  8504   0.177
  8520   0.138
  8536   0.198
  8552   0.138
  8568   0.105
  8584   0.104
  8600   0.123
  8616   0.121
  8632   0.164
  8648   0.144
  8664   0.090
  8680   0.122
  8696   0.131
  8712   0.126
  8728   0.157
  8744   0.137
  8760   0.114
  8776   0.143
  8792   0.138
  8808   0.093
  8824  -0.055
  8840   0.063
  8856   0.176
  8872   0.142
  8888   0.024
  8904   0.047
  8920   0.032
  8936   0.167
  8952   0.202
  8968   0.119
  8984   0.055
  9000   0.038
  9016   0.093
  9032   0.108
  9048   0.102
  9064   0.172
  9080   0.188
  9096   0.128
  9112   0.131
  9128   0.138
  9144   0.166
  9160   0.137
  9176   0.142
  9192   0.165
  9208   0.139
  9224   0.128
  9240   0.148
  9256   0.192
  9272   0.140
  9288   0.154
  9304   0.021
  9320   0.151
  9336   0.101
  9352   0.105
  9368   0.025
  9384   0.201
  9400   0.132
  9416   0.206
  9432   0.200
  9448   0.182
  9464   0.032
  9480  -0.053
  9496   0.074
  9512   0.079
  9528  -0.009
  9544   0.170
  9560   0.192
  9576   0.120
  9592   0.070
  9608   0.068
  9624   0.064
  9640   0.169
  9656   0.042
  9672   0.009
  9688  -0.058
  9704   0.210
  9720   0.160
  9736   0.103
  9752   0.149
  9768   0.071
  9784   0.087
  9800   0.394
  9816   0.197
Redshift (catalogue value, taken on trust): 0.02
